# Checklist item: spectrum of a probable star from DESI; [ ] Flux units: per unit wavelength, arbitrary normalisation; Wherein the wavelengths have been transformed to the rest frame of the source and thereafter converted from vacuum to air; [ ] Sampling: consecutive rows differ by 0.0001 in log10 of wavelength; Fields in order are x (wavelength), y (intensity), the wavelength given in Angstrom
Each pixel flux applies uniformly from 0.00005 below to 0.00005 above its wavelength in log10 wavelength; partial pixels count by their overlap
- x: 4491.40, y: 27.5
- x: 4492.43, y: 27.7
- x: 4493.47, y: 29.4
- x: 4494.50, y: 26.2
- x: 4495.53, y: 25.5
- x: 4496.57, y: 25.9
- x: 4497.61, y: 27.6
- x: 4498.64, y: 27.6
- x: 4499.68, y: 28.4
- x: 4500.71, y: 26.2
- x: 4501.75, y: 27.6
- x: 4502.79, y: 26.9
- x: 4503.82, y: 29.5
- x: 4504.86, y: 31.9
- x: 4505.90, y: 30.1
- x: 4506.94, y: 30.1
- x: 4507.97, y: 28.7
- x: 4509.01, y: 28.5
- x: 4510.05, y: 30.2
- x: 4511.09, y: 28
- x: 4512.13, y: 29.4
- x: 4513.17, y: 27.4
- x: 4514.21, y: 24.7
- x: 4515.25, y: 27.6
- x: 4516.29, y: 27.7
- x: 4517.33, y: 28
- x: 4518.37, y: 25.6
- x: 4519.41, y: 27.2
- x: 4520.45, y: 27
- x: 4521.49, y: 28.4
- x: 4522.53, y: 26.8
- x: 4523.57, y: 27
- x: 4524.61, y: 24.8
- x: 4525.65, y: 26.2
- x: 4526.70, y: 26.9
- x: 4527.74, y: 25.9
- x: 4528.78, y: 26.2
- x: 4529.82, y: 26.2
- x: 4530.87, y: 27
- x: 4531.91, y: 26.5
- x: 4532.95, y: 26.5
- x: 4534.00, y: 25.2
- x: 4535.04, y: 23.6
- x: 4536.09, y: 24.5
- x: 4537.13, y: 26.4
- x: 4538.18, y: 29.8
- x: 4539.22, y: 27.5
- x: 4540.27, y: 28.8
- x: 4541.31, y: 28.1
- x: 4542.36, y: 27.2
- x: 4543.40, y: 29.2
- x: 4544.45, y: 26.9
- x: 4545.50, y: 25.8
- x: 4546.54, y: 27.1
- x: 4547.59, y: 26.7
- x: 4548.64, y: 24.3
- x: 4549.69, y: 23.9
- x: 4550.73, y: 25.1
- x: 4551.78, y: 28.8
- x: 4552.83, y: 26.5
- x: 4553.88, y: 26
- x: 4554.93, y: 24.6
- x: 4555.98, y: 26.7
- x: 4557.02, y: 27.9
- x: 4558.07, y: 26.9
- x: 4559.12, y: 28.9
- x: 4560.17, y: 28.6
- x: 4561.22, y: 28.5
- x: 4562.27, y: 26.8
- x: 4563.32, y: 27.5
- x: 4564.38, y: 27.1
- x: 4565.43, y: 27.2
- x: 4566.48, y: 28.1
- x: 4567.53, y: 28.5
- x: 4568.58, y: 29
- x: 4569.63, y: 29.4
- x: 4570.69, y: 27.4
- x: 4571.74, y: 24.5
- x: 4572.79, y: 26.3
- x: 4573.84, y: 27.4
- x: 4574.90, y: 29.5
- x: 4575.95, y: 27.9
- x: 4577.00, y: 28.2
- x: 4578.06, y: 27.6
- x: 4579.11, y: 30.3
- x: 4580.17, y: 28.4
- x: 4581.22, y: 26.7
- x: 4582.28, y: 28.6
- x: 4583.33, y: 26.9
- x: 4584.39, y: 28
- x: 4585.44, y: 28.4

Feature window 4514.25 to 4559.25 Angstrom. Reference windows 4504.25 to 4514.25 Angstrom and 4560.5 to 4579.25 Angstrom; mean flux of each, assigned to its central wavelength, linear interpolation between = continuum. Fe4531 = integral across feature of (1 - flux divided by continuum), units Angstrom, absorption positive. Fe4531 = 2.9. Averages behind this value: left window 29.1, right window 27.8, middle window 26.7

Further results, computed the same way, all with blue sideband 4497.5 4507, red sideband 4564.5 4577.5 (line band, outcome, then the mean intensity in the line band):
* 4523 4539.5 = 1.2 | 26.2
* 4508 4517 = 0.1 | 28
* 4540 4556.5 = 0.9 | 26.6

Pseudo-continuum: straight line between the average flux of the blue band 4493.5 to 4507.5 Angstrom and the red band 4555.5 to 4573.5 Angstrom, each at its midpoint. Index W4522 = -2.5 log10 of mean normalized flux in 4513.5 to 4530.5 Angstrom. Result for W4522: 0.05 mag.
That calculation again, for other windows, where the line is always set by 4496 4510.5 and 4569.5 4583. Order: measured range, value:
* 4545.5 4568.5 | 0.040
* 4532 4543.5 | 0.050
